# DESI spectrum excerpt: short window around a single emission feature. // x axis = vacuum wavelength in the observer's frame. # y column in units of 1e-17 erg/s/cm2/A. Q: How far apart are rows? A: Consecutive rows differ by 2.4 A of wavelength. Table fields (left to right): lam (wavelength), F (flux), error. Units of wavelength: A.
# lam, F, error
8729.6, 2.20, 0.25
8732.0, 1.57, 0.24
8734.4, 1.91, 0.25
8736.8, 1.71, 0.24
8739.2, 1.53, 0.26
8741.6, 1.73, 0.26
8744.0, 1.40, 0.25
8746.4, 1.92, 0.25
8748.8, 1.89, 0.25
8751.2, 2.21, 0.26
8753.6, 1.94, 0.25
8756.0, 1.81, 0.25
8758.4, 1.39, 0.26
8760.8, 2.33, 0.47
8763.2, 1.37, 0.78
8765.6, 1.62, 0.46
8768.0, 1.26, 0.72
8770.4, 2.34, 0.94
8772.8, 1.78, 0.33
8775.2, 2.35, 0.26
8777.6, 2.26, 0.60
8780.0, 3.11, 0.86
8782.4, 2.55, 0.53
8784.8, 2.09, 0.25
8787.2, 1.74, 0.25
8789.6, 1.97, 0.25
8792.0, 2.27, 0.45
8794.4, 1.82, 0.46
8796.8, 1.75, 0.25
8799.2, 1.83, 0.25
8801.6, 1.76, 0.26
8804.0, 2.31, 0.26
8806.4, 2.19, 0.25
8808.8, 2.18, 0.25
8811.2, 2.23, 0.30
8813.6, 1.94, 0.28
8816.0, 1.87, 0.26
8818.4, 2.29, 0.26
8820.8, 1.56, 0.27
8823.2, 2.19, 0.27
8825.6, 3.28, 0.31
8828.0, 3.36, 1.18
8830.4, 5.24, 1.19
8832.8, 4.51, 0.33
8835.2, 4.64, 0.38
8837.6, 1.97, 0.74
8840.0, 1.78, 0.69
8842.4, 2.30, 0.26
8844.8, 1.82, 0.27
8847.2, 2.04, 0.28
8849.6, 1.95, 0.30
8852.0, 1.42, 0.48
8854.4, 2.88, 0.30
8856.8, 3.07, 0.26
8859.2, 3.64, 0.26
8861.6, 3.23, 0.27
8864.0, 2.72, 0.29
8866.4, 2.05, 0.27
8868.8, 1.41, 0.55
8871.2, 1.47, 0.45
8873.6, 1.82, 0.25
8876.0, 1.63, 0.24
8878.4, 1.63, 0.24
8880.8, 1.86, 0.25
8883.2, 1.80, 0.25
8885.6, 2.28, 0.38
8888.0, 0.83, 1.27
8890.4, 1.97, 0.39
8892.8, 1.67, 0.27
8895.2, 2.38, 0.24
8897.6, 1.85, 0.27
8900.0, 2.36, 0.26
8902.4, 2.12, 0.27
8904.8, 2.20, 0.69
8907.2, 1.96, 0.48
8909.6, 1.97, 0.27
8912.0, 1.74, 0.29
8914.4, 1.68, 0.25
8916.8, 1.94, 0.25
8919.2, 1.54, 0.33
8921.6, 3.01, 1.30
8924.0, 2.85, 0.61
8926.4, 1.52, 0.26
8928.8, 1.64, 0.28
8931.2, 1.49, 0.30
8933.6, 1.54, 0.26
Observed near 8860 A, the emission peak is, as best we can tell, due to [N II]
